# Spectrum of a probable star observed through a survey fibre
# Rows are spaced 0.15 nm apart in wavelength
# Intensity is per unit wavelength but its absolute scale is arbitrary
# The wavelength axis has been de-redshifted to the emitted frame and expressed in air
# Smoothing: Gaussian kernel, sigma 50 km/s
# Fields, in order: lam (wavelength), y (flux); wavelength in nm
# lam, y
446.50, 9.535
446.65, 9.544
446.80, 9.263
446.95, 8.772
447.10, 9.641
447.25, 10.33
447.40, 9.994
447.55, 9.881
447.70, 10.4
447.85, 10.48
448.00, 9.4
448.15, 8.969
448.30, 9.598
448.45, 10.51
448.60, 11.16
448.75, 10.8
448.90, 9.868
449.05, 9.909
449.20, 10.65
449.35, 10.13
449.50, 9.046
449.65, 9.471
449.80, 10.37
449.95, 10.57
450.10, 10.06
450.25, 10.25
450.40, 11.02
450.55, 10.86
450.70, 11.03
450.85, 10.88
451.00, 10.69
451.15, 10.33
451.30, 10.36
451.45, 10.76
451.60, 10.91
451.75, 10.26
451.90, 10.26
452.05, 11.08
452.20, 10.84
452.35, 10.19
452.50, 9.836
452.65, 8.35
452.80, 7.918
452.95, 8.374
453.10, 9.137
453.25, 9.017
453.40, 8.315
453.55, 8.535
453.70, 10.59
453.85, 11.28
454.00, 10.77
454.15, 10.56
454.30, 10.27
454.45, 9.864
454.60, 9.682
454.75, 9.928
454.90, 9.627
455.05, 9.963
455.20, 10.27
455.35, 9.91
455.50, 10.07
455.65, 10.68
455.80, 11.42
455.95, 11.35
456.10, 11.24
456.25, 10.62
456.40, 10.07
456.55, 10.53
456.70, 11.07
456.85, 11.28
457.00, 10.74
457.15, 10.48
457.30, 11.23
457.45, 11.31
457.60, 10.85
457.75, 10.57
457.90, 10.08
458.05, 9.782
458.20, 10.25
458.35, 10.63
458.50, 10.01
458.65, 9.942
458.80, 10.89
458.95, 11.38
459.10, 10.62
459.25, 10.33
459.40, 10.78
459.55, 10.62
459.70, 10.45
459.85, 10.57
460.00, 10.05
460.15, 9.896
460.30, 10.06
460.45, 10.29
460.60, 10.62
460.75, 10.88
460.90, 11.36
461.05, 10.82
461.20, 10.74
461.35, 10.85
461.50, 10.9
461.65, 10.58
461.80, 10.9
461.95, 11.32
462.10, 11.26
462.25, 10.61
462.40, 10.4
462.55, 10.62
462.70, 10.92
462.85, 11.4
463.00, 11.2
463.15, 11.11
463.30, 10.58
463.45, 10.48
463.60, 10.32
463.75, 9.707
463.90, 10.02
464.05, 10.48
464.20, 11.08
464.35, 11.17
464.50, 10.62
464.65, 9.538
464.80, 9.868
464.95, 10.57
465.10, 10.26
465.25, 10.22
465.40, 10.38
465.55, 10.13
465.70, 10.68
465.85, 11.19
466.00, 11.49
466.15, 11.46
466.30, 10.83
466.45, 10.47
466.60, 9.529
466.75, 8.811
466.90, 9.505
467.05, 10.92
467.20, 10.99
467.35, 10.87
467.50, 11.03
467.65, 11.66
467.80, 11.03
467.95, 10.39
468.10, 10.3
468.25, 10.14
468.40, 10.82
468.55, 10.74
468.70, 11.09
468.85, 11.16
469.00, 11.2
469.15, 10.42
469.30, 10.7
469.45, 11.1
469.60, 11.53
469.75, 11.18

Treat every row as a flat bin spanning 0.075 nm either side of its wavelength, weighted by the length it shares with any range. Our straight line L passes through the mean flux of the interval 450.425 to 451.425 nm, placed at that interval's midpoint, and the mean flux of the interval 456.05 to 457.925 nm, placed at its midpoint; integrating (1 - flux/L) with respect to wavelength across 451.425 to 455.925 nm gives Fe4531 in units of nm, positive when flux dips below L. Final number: 0.33 nm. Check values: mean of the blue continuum 10.7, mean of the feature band 9.96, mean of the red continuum 10.8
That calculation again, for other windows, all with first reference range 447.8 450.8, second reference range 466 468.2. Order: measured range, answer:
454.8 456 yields -0.005 nm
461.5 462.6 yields -0.036 nm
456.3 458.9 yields -0.049 nm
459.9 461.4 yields -0.015 nm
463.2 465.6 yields 0.041 nm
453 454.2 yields 0.067 nm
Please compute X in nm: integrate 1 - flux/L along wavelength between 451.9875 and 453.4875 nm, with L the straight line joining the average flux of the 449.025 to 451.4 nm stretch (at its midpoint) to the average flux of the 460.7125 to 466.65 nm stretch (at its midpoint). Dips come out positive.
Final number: 0.16 nm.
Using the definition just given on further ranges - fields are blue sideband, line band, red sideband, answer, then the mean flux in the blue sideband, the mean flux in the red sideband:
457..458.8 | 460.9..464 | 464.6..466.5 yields -0.06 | 10.5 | 10.6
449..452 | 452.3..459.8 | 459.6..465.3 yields 0.19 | 10.4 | 10.6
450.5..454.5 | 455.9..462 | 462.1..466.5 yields -0.17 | 10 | 10.6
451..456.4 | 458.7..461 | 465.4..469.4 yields -0.05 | 10.1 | 10.7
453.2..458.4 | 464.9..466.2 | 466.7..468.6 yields -0.02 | 10.4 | 10.6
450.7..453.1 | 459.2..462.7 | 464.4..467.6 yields -0.11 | 10.1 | 10.5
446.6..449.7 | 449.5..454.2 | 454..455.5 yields -0.04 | 9.9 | 10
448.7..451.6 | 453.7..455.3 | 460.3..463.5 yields 0.05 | 10.4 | 10.8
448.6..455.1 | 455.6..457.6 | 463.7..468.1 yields -0.14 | 10.1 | 10.5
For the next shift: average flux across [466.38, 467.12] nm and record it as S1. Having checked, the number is 9.84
